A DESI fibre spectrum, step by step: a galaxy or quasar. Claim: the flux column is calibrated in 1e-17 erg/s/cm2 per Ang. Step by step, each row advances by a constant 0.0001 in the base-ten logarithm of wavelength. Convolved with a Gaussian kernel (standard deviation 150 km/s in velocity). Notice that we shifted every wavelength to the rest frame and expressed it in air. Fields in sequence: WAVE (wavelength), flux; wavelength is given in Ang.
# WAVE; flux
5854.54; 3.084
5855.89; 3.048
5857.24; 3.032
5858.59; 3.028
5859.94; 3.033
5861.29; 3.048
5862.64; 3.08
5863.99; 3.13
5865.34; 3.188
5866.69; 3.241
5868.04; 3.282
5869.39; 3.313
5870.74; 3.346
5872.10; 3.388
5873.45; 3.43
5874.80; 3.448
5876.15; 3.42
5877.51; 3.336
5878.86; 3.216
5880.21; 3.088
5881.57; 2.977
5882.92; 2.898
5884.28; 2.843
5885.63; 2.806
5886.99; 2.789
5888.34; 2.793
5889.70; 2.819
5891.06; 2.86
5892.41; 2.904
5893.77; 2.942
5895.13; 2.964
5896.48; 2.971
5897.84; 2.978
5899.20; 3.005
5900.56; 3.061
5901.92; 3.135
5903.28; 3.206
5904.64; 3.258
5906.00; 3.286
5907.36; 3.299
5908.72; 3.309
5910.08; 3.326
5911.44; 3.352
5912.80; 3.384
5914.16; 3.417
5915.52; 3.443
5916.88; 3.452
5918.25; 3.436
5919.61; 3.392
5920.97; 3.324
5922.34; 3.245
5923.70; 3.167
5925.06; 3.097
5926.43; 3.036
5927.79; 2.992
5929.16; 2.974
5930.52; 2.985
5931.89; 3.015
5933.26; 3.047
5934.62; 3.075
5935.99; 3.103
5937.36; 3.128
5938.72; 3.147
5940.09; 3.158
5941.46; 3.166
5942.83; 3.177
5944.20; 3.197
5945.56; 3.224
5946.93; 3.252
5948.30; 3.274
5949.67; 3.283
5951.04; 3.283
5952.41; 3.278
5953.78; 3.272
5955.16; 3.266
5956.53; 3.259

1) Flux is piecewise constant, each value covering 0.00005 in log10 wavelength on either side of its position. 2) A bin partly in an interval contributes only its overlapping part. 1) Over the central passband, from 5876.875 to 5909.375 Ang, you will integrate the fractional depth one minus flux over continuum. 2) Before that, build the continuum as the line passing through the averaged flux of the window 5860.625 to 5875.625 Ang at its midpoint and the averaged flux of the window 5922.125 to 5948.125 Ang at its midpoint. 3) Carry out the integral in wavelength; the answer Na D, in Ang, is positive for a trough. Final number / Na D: 1.8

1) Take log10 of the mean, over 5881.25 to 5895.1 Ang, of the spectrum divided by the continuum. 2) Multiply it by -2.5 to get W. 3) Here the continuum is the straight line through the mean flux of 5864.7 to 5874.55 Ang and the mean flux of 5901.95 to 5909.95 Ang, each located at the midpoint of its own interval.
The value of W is 0.15 mag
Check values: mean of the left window 3.32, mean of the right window 3.26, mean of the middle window 2.86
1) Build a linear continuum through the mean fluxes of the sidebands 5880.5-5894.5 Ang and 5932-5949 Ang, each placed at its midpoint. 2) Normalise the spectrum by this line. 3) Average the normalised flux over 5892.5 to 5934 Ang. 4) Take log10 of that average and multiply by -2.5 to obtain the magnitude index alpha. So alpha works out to -0.06 mag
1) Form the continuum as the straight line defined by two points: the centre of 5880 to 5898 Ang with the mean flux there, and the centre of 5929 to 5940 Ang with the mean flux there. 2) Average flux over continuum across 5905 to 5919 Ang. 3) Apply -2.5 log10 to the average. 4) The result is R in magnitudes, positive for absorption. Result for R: -0.13 mag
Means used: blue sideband 2.89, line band 3.37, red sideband 3.07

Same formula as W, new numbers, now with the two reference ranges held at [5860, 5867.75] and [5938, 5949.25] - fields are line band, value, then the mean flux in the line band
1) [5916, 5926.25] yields -0.04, 3.29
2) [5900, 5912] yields -0.03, 3.25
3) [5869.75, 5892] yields 0.02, 3.09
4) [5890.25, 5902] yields 0.07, 2.97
